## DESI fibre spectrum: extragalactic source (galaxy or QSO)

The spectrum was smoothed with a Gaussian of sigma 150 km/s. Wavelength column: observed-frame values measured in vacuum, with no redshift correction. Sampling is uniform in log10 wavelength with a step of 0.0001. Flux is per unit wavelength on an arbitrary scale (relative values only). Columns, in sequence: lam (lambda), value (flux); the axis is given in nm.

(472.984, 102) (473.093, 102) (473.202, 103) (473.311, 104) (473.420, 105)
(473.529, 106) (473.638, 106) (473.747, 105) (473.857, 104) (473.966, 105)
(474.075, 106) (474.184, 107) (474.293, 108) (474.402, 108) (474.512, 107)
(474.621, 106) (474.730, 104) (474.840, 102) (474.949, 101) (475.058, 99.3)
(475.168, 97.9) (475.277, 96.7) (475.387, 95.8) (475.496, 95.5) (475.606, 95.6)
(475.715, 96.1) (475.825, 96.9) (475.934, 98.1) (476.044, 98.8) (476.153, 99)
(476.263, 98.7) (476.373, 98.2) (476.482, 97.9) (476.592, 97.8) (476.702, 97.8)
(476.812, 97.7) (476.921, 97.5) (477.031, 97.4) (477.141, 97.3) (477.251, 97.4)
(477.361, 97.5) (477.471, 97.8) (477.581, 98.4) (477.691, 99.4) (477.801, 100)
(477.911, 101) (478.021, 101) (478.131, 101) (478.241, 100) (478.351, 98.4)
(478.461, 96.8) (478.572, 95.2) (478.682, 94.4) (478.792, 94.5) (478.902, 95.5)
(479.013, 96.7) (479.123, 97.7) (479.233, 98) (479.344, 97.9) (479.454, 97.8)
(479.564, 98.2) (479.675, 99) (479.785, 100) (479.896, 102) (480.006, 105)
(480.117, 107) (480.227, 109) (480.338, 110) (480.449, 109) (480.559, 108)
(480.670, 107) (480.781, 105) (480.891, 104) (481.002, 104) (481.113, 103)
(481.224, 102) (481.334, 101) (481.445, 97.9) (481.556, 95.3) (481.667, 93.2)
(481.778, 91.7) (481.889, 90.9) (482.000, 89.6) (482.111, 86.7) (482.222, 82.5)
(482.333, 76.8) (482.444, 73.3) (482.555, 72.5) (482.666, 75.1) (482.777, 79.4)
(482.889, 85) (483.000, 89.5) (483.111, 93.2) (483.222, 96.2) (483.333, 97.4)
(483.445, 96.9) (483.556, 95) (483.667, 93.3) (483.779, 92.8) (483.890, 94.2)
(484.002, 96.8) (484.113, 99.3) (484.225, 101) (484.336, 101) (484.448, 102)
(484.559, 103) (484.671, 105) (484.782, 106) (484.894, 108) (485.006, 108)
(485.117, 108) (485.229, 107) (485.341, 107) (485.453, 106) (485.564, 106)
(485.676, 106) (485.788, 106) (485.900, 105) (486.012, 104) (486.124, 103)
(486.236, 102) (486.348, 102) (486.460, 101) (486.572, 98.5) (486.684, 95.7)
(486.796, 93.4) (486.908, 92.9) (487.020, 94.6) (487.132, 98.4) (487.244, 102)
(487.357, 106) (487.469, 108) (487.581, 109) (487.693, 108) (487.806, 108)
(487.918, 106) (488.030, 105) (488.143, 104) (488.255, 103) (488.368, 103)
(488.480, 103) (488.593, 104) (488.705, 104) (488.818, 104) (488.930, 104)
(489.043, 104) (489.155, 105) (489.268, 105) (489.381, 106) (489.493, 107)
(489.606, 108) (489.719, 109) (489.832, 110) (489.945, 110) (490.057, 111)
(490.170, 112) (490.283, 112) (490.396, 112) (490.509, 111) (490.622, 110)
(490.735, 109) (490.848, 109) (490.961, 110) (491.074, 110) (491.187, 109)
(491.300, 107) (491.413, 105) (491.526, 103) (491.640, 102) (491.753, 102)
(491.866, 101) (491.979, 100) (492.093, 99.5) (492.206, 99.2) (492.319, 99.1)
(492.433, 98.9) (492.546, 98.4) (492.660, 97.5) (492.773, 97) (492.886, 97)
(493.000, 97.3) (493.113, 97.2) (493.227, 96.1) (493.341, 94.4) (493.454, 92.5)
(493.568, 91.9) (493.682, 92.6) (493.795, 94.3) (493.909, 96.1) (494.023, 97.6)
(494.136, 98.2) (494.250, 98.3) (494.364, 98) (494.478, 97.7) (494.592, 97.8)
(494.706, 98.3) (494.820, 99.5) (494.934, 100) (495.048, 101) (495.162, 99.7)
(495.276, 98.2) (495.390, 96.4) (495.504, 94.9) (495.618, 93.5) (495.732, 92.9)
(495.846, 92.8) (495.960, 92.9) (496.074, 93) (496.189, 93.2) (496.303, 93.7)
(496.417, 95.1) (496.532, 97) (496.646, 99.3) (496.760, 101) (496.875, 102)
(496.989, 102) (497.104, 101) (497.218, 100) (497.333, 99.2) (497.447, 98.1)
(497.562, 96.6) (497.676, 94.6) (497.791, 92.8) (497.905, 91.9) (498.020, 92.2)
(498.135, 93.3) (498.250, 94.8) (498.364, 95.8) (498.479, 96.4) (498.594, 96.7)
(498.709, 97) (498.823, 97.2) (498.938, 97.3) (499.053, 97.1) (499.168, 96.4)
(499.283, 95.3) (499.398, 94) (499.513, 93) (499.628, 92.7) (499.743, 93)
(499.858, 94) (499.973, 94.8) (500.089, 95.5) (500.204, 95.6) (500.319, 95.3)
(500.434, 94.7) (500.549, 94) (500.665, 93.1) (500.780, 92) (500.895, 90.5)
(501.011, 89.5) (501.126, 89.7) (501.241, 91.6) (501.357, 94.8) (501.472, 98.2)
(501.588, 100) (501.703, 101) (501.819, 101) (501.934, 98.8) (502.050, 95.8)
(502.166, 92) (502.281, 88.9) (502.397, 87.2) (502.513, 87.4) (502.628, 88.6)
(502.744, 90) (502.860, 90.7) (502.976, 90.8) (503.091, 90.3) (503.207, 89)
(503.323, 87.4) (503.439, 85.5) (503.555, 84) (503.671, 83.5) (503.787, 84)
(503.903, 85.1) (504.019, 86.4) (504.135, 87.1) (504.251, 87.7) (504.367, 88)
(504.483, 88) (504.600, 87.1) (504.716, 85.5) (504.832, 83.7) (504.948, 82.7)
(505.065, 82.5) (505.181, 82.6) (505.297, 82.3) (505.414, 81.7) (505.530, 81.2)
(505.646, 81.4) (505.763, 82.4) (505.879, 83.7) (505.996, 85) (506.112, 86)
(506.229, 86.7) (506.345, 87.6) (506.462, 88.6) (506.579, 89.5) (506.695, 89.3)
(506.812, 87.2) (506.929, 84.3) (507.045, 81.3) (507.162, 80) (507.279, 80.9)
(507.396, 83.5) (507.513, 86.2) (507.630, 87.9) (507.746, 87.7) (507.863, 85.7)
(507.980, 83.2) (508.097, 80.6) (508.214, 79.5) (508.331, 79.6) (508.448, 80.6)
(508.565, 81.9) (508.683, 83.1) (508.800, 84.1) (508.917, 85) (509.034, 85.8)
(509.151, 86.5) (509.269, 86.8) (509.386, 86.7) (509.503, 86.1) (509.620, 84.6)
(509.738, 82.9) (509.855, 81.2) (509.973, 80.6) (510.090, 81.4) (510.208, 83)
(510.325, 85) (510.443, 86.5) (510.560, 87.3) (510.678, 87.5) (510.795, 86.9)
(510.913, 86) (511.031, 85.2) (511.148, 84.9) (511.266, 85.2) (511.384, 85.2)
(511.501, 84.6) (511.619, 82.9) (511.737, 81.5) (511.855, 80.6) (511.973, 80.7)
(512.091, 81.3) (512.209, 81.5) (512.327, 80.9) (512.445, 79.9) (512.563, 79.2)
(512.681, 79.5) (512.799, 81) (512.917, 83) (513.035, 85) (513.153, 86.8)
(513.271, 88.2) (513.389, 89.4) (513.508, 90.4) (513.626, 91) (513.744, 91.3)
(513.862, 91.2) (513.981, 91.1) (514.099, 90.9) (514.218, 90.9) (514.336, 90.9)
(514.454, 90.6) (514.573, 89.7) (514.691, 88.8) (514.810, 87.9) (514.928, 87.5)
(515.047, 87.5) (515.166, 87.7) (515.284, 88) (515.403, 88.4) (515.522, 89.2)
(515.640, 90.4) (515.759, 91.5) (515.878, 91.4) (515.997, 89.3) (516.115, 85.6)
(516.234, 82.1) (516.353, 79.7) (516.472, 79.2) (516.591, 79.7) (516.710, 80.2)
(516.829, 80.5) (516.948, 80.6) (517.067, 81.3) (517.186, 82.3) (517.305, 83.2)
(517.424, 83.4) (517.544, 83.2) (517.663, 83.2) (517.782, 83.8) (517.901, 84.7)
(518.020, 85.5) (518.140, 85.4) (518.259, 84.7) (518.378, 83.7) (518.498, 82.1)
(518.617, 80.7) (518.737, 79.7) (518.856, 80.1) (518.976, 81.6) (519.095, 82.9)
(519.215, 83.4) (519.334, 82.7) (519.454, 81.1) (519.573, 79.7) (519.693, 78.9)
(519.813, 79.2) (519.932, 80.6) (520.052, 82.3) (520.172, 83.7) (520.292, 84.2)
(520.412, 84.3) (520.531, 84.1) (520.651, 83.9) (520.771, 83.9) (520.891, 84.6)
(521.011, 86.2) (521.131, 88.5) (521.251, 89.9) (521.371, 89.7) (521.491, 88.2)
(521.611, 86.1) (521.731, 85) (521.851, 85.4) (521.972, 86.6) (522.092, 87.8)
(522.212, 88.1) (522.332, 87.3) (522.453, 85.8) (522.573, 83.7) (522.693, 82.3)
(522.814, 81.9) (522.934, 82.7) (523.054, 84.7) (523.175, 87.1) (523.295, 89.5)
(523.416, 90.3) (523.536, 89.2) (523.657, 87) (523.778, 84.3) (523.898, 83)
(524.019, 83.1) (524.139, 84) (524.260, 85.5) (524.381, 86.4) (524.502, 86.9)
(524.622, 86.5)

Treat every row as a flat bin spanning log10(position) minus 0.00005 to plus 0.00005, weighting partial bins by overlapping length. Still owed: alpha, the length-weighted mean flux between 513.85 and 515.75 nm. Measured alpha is 89.4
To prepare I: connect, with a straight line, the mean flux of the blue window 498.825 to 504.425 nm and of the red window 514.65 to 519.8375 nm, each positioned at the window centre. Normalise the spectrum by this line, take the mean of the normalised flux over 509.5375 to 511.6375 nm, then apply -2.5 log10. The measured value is 0.04 mag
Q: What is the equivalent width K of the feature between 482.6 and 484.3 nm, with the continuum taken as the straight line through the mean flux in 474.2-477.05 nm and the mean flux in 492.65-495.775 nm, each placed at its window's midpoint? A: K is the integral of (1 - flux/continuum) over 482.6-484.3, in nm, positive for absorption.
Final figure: 0.11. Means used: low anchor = 99.7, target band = 92.3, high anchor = 96.7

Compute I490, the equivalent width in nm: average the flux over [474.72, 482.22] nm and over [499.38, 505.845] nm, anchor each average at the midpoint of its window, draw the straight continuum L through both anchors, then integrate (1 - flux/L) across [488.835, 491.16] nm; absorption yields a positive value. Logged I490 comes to -0.35 nm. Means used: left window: 98.8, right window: 89.7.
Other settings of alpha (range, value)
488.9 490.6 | 108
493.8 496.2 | 96.7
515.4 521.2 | 83.4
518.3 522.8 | 84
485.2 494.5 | 103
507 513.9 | 84.2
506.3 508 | 85.6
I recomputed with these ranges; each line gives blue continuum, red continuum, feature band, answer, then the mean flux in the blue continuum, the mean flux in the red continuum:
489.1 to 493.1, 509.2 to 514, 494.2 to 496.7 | 0.046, 105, 84.7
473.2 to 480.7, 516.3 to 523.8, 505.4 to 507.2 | 0.054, 101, 83.9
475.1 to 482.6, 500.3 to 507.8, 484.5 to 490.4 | -0.115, 97.5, 88.1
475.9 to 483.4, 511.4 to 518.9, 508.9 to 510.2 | 0.033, 96.6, 85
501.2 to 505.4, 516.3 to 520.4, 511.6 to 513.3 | 0.036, 89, 82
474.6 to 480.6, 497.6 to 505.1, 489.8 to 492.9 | -0.110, 99.3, 91.8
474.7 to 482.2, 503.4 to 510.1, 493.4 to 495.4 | -0.074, 98.9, 84.4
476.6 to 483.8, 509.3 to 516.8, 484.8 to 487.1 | -0.091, 96.3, 85.6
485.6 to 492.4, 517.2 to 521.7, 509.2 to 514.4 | 0.046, 105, 83.6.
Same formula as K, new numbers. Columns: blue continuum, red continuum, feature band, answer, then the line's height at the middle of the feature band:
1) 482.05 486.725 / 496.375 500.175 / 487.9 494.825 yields -0.435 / 96.6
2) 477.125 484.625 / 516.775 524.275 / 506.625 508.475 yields 0.095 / 88.2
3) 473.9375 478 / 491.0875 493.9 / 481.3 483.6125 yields 0.258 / 99.5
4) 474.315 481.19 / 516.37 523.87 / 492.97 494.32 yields -0.021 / 94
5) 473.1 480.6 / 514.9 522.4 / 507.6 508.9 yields 0.079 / 88.4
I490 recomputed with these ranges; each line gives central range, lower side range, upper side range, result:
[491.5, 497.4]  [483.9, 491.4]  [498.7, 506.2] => 0.04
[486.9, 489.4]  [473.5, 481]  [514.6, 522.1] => -0.20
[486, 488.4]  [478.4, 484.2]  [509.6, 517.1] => -0.21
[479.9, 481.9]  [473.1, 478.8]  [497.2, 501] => -0.07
